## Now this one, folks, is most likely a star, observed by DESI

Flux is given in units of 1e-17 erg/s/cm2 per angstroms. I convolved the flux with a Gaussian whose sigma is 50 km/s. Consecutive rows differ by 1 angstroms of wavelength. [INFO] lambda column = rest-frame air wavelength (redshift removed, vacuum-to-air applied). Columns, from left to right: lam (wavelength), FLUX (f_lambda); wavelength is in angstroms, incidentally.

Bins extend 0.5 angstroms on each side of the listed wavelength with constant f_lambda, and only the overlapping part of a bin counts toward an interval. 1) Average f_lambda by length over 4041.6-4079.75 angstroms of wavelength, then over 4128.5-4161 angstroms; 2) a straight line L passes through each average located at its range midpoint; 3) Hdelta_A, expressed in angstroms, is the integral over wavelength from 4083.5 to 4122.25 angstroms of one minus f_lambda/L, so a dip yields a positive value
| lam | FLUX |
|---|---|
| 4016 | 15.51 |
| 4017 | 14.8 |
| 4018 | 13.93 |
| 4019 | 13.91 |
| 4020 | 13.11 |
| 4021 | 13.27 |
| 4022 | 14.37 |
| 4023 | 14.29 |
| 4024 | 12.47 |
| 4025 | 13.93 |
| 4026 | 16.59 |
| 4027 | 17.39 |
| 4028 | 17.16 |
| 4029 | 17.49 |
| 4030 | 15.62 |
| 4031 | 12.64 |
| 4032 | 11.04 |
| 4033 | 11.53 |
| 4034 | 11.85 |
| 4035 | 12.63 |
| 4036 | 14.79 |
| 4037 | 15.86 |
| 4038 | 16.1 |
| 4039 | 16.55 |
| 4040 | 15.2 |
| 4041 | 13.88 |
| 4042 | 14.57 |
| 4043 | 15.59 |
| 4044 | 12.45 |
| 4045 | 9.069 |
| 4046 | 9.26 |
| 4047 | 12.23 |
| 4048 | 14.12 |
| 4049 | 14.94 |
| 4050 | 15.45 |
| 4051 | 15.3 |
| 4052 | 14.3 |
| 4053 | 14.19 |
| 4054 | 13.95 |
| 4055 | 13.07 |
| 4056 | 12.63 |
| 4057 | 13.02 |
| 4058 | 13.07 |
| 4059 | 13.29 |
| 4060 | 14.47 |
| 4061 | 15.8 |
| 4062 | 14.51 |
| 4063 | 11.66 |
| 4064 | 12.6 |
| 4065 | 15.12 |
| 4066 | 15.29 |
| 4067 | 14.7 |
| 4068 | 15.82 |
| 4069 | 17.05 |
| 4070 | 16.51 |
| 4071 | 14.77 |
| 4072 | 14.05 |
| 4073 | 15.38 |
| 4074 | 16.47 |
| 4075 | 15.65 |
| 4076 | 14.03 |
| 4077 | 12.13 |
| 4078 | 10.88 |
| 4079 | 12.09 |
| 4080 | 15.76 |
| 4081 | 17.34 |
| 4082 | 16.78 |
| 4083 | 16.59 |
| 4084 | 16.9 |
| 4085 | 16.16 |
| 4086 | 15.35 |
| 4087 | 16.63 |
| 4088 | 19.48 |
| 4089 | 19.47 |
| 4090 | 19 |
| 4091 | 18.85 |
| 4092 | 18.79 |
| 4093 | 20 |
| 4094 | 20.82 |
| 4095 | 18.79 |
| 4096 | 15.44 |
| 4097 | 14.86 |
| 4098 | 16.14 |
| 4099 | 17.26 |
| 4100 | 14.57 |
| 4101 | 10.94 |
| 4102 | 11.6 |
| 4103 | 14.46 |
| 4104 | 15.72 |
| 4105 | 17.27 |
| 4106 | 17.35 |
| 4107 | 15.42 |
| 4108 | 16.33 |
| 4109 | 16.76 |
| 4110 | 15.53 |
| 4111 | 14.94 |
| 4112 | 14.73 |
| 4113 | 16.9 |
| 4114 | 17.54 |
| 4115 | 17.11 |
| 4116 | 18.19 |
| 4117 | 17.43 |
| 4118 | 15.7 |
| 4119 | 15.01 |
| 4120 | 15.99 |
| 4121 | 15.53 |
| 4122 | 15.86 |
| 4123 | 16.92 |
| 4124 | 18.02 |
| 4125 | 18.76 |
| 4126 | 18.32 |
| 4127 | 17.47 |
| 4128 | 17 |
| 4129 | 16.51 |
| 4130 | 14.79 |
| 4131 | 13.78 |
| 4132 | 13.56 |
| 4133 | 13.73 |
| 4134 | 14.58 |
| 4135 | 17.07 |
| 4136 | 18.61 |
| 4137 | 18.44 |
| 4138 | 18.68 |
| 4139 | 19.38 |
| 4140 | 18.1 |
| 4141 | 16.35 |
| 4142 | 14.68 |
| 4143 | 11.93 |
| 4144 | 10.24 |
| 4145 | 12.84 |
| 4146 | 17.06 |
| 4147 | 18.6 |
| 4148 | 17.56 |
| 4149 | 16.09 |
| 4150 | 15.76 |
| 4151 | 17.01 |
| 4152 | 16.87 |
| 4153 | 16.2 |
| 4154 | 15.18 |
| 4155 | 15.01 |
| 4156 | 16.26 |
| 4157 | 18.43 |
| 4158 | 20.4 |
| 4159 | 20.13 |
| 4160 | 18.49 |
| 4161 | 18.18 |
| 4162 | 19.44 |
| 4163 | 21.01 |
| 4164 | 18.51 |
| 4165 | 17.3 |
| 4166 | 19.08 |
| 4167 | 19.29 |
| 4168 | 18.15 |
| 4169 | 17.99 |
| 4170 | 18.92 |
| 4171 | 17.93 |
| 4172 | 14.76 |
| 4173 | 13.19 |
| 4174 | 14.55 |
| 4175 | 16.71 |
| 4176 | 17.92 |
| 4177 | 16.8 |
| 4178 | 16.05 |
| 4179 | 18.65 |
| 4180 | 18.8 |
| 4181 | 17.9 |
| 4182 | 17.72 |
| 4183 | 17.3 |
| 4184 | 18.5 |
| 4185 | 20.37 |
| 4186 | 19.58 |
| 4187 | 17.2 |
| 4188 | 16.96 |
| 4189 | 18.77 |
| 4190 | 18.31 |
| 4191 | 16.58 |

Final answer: -3.6 angstroms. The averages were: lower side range 13.9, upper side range 16.4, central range 16.5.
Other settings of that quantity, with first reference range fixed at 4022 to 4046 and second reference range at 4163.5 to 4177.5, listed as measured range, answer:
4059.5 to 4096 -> -1.9 angstroms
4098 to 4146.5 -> 0.6 angstroms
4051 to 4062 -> 0.6 angstroms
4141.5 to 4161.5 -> 0.6 angstroms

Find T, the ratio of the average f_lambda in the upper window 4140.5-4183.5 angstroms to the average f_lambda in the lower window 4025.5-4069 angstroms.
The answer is 1.20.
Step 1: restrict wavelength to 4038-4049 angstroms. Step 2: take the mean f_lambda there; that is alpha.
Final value 13.5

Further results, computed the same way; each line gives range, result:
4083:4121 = 16.6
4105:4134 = 16.2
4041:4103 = 15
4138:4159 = 16.4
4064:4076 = 15.3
